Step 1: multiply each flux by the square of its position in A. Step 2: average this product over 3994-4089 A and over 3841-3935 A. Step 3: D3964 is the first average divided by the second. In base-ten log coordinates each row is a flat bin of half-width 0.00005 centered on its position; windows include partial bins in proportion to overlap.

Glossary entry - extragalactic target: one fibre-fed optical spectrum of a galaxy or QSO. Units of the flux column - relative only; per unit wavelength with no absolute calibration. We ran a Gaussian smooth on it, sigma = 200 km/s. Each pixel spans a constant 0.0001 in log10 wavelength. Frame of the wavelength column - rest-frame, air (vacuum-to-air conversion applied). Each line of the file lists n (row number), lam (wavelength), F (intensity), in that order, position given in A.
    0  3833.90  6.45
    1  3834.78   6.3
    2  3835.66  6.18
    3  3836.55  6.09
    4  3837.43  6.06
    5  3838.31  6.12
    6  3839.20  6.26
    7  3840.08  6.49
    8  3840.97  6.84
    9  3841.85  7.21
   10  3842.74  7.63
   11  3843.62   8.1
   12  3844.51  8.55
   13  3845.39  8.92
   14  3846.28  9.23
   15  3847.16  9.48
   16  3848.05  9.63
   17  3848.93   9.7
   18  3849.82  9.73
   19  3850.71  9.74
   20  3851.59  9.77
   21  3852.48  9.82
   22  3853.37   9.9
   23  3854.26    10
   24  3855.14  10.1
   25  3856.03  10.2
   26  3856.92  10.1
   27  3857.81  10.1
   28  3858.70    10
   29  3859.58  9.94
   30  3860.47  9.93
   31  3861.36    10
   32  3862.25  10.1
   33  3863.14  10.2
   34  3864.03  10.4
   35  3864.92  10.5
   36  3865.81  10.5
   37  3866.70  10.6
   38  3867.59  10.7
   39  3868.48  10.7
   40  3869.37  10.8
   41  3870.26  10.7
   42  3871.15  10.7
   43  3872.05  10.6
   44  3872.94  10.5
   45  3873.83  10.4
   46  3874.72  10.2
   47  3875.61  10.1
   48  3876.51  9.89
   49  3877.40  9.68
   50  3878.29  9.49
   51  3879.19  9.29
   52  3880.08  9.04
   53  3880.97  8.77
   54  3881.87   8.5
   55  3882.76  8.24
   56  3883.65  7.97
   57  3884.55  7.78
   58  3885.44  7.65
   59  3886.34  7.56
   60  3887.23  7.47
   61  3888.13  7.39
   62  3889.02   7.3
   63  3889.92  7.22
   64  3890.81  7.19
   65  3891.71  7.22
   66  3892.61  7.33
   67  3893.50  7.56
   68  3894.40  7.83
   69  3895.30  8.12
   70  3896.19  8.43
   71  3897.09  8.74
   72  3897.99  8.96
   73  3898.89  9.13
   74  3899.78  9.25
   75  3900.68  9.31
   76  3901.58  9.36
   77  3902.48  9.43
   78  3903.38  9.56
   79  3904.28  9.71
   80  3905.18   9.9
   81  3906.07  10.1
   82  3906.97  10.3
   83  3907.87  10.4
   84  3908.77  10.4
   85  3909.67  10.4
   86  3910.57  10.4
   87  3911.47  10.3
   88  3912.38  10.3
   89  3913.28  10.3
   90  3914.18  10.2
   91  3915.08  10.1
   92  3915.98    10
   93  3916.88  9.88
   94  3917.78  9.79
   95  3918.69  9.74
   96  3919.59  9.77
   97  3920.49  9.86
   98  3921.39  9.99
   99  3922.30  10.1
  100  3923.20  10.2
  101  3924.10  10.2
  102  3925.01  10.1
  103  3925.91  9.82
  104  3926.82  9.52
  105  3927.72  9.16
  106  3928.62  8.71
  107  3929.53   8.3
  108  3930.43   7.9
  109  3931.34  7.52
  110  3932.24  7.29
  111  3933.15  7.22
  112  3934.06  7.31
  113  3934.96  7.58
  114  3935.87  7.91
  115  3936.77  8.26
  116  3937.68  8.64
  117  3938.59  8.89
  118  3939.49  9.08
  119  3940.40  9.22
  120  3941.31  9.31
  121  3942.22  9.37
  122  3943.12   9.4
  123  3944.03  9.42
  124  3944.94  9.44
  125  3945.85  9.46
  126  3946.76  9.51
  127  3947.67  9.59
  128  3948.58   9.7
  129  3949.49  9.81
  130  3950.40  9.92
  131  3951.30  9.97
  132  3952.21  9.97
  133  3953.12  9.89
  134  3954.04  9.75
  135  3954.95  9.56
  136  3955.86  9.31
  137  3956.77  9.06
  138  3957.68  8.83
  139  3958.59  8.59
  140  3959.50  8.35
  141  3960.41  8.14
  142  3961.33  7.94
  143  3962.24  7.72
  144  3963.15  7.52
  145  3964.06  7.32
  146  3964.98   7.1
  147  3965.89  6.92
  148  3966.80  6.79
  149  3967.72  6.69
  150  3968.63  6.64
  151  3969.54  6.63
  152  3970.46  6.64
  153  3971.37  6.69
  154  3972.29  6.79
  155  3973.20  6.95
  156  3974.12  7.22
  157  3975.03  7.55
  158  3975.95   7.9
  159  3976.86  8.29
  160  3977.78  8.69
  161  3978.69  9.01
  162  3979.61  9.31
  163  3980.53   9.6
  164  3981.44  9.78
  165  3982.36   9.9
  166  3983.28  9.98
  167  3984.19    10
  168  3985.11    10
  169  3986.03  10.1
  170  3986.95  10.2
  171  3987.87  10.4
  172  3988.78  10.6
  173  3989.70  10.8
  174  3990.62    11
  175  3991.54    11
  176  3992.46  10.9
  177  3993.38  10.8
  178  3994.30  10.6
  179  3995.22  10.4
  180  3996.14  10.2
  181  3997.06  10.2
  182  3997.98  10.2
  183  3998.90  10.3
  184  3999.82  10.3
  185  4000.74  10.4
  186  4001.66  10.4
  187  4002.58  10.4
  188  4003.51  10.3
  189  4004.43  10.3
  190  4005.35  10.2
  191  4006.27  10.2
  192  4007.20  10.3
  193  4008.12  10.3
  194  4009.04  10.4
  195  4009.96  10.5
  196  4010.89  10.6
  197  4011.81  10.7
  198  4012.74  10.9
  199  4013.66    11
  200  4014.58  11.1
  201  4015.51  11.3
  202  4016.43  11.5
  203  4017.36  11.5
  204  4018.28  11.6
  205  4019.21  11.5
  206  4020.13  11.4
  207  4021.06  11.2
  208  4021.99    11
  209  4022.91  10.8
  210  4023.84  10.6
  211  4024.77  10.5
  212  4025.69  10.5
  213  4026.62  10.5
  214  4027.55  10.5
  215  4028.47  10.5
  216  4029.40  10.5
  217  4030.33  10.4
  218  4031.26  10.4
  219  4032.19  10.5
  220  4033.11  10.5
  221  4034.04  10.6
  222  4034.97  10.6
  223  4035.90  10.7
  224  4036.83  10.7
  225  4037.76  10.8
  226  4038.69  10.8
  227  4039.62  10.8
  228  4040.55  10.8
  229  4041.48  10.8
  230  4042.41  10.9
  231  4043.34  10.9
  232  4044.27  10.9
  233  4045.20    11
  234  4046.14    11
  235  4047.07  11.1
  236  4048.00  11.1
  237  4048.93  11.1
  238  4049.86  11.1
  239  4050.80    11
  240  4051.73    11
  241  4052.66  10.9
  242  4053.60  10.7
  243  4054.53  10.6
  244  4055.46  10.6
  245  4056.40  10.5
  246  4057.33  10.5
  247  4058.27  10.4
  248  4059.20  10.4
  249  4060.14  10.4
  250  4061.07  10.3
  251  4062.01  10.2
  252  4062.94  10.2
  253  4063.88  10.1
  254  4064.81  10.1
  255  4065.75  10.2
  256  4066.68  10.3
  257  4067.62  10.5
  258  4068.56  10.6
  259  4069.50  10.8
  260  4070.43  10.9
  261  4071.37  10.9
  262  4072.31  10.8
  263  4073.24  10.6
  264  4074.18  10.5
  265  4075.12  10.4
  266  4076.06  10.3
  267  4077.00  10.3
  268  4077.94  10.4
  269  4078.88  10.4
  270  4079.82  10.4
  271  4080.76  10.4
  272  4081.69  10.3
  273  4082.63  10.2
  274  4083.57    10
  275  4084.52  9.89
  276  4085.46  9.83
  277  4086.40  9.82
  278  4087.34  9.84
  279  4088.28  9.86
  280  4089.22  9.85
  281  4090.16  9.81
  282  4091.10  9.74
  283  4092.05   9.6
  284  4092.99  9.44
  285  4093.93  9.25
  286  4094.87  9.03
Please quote 1.23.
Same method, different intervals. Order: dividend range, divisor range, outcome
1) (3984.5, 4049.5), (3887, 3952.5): 1.23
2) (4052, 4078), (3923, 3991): 1.26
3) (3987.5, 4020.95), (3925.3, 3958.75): 1.23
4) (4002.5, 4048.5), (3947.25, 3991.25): 1.27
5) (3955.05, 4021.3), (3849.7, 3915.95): 1.06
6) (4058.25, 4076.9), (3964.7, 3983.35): 1.40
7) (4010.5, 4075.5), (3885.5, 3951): 1.26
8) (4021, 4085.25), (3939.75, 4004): 1.20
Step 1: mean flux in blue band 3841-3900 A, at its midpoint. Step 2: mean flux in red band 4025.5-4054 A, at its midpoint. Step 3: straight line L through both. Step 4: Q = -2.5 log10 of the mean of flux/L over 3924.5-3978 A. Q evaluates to 0.18 mag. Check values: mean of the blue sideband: 9.2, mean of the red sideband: 10.8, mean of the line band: 8.42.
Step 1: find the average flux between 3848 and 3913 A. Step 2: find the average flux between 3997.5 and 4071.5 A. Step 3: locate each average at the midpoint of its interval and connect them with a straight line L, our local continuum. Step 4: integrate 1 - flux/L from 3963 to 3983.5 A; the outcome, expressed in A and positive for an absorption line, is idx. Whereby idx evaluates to 4.8 A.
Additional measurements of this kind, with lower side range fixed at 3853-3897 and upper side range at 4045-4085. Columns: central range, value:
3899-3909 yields -0.3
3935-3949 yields 0.9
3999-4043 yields -2.0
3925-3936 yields 1.6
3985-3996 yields -0.6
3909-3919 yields -0.6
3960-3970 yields 2.7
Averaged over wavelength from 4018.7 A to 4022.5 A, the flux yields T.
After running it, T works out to 11.3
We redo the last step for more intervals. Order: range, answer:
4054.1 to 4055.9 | 10.6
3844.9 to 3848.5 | 9.33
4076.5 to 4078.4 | 10.3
